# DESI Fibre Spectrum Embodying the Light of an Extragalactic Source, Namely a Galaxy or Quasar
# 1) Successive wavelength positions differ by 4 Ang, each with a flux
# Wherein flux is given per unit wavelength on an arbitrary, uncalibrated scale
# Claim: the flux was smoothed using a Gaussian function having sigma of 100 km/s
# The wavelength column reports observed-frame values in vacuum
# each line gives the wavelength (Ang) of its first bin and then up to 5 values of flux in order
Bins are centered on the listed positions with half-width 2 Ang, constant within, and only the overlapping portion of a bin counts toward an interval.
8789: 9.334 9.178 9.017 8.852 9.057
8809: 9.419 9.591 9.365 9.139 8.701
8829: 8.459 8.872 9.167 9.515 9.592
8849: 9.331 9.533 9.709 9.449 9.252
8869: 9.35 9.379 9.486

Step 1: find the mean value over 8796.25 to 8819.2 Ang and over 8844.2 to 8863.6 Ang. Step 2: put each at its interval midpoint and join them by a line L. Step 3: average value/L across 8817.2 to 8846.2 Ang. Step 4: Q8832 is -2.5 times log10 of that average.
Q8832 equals 0.04 mag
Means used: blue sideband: 9.23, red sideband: 9.51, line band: 9.07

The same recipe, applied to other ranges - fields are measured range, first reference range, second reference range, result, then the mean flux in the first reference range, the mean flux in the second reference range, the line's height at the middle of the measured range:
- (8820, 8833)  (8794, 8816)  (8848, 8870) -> 0.07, 9.19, 9.45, 9.29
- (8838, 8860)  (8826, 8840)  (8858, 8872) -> -0.05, 8.87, 9.38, 9.12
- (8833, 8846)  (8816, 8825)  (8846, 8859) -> 0.00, 9.12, 9.53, 9.36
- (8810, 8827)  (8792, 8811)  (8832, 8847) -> 0.00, 9.1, 9.31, 9.2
